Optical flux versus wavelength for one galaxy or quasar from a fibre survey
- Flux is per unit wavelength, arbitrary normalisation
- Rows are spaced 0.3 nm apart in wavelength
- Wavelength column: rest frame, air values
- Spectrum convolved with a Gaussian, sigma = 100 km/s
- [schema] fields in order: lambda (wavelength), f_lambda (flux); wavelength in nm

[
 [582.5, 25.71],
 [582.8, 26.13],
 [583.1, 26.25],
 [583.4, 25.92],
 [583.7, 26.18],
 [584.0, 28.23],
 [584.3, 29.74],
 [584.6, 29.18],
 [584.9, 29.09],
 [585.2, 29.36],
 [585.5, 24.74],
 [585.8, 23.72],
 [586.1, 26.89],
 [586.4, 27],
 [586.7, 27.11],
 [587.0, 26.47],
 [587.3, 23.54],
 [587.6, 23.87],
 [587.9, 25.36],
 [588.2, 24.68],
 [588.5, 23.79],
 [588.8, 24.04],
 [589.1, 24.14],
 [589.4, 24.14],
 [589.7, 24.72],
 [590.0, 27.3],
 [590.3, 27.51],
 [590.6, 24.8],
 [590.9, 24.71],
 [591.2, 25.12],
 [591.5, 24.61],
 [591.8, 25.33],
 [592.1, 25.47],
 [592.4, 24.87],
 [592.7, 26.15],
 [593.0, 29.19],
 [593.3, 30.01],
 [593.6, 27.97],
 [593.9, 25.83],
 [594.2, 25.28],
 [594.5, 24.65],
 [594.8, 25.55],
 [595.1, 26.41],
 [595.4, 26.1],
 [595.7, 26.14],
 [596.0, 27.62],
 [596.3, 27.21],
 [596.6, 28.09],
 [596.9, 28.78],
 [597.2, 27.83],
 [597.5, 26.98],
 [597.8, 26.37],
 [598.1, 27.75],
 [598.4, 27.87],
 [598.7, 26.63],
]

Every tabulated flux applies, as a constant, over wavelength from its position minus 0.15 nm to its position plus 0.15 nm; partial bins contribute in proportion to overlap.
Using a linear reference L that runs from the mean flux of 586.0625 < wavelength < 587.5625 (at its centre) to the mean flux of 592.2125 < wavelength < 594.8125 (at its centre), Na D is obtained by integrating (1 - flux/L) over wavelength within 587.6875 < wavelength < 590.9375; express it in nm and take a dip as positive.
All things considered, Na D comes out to 0.152 nm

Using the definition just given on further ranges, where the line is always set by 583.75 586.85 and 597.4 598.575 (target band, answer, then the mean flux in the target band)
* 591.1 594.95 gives 0.163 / 26.2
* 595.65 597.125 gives -0.022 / 27.7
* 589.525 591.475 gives 0.126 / 25.6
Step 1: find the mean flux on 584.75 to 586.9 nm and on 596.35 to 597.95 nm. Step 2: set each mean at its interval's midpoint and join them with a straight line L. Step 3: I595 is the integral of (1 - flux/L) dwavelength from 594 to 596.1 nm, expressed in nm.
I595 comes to 0.117 nm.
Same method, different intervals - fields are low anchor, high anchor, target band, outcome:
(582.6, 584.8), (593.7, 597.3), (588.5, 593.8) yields 0.21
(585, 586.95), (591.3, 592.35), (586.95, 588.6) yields 0.10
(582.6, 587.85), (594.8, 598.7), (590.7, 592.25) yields 0.11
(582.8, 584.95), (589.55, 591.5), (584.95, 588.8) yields 0.17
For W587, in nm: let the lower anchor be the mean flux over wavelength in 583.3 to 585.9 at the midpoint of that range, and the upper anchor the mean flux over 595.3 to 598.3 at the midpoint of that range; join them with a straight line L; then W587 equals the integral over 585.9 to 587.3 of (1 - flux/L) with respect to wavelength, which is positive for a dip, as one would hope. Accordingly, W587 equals 0.05 nm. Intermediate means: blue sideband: 27.4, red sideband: 27.3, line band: 26.4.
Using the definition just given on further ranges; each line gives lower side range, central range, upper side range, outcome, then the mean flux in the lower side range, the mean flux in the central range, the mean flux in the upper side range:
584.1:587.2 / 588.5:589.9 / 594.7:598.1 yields 0.15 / 27.3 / 24.3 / 27.1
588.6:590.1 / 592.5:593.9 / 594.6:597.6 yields -0.10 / 24.8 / 27.9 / 27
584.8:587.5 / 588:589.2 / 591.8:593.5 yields 0.11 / 26.3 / 24.2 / 27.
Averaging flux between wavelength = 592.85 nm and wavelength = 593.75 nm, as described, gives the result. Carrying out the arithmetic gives 29.1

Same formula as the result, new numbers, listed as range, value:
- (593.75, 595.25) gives 25.5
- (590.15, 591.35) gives 25.5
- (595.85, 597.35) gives 27.9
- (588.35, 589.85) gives 24.2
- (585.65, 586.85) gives 26.2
